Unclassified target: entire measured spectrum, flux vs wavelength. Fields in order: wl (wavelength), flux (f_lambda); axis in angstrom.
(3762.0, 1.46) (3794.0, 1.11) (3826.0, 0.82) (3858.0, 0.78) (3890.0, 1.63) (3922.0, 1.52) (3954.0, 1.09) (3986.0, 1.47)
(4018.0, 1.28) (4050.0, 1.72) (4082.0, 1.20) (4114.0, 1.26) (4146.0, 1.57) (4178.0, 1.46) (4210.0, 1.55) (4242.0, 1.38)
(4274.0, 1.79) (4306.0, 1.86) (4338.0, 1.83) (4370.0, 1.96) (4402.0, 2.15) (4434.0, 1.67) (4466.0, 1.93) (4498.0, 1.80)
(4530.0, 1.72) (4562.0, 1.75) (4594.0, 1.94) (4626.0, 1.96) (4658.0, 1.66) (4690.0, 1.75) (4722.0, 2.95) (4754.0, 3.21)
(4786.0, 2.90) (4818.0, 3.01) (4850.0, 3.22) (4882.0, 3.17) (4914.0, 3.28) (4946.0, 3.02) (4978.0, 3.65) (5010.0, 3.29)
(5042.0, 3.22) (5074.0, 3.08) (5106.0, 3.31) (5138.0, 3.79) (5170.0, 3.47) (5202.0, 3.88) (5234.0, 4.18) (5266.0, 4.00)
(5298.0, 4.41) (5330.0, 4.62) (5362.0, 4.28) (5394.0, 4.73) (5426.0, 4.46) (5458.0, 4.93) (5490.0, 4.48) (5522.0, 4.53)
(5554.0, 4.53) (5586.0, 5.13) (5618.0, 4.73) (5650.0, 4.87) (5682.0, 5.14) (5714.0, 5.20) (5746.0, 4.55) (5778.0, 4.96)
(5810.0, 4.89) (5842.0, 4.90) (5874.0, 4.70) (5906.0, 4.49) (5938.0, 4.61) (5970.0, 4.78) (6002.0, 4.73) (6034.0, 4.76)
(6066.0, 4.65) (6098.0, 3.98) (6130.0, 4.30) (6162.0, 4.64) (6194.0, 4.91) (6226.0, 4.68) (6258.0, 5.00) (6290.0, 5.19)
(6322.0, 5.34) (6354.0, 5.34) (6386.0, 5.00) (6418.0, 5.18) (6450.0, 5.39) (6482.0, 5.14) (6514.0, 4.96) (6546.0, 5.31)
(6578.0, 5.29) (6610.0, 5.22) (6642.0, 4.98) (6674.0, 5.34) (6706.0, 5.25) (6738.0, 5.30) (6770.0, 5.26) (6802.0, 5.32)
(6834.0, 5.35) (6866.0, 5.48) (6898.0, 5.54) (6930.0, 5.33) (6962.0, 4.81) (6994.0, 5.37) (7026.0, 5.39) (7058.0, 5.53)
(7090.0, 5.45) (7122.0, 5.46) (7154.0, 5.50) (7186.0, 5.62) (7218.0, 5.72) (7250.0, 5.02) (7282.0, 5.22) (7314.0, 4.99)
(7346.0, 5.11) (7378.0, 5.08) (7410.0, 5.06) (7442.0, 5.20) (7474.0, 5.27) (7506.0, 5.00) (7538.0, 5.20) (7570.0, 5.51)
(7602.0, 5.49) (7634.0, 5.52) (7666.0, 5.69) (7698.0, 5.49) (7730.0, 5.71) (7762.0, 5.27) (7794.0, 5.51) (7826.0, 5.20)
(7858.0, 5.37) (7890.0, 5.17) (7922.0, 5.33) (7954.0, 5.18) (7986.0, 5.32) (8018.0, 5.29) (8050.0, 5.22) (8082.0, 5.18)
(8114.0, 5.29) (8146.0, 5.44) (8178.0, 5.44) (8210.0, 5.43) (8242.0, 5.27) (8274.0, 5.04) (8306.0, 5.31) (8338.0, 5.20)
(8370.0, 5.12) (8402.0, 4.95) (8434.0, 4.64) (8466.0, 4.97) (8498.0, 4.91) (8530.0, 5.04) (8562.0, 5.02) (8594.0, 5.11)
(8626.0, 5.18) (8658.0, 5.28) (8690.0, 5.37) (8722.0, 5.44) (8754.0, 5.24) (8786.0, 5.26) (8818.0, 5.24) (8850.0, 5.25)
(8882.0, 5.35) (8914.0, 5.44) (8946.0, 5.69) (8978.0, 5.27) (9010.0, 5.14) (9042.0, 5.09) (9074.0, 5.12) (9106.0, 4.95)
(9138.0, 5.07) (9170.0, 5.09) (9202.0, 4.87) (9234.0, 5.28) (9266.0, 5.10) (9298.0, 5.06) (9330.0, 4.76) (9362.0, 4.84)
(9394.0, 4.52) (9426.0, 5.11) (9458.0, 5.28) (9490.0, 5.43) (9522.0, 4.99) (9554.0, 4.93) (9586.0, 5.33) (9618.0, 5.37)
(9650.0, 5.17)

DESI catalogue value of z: 0.181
